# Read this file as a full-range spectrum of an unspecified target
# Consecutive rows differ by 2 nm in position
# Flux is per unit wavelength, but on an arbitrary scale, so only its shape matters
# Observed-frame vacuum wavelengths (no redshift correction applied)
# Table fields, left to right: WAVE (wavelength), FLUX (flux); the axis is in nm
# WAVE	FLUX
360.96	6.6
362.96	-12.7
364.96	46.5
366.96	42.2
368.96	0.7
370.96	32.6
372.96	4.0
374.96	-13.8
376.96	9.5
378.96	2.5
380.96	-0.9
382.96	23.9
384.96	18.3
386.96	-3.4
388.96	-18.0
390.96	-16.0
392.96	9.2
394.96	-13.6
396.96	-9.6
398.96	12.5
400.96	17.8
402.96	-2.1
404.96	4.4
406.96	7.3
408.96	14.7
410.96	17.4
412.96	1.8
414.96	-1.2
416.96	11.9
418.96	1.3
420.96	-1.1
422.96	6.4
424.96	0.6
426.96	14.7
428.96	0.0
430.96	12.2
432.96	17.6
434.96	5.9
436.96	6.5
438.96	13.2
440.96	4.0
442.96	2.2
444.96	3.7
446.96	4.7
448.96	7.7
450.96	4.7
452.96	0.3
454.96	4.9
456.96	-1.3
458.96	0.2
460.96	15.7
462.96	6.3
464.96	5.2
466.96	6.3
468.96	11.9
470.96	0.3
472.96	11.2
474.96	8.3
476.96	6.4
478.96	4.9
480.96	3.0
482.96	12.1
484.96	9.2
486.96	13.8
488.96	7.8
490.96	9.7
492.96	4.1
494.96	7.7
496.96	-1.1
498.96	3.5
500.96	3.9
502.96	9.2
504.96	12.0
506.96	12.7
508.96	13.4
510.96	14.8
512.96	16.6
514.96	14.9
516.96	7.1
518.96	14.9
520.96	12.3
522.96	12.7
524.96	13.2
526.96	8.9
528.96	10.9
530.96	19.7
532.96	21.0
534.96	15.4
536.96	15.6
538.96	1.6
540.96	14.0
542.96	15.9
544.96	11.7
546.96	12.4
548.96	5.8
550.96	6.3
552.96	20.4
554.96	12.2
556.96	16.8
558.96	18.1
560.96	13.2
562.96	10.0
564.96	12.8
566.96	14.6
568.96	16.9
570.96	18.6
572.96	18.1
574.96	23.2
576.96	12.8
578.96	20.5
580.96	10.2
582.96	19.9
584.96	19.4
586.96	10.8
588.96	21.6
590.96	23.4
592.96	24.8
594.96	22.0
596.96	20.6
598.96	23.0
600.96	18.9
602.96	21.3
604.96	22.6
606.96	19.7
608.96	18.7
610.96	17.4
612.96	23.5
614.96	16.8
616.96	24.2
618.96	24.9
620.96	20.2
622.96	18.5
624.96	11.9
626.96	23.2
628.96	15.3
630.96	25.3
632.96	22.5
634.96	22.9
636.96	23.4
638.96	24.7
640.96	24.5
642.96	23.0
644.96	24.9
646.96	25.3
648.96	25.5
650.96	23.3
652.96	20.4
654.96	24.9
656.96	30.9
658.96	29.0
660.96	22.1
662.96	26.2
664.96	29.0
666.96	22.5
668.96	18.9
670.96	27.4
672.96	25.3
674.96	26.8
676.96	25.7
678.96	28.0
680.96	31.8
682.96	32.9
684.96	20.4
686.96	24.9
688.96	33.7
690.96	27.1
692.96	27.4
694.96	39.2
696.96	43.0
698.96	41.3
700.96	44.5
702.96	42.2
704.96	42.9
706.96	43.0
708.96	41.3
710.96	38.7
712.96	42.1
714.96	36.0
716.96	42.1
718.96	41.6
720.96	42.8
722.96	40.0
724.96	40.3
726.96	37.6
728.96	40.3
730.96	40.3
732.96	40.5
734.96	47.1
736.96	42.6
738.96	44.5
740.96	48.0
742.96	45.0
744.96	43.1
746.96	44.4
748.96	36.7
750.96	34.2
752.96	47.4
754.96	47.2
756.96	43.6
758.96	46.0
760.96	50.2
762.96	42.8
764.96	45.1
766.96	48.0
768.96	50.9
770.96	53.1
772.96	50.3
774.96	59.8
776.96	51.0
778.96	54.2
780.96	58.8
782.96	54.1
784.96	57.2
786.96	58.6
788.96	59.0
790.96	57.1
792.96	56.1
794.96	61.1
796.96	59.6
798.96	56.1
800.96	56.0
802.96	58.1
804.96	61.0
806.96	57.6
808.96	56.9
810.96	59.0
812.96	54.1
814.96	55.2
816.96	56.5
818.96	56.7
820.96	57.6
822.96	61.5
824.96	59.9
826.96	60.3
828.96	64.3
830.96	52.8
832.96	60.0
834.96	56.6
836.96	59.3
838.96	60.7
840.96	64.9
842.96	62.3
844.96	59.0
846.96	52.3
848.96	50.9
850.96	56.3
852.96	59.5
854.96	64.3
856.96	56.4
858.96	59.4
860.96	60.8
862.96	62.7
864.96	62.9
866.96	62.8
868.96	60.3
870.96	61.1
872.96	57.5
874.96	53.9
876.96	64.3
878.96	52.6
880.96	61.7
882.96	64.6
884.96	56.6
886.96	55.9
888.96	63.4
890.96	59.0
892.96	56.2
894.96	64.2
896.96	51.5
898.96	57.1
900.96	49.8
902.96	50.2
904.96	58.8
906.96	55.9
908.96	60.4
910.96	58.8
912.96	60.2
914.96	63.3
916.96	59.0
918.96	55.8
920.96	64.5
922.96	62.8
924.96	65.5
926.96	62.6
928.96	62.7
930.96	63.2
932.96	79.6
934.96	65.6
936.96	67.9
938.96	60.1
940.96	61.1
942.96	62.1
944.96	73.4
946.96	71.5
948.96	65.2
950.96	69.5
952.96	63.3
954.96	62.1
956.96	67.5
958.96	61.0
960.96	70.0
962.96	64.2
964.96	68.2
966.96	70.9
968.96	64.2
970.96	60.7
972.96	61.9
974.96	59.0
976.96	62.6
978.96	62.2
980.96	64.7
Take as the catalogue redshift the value 0.742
